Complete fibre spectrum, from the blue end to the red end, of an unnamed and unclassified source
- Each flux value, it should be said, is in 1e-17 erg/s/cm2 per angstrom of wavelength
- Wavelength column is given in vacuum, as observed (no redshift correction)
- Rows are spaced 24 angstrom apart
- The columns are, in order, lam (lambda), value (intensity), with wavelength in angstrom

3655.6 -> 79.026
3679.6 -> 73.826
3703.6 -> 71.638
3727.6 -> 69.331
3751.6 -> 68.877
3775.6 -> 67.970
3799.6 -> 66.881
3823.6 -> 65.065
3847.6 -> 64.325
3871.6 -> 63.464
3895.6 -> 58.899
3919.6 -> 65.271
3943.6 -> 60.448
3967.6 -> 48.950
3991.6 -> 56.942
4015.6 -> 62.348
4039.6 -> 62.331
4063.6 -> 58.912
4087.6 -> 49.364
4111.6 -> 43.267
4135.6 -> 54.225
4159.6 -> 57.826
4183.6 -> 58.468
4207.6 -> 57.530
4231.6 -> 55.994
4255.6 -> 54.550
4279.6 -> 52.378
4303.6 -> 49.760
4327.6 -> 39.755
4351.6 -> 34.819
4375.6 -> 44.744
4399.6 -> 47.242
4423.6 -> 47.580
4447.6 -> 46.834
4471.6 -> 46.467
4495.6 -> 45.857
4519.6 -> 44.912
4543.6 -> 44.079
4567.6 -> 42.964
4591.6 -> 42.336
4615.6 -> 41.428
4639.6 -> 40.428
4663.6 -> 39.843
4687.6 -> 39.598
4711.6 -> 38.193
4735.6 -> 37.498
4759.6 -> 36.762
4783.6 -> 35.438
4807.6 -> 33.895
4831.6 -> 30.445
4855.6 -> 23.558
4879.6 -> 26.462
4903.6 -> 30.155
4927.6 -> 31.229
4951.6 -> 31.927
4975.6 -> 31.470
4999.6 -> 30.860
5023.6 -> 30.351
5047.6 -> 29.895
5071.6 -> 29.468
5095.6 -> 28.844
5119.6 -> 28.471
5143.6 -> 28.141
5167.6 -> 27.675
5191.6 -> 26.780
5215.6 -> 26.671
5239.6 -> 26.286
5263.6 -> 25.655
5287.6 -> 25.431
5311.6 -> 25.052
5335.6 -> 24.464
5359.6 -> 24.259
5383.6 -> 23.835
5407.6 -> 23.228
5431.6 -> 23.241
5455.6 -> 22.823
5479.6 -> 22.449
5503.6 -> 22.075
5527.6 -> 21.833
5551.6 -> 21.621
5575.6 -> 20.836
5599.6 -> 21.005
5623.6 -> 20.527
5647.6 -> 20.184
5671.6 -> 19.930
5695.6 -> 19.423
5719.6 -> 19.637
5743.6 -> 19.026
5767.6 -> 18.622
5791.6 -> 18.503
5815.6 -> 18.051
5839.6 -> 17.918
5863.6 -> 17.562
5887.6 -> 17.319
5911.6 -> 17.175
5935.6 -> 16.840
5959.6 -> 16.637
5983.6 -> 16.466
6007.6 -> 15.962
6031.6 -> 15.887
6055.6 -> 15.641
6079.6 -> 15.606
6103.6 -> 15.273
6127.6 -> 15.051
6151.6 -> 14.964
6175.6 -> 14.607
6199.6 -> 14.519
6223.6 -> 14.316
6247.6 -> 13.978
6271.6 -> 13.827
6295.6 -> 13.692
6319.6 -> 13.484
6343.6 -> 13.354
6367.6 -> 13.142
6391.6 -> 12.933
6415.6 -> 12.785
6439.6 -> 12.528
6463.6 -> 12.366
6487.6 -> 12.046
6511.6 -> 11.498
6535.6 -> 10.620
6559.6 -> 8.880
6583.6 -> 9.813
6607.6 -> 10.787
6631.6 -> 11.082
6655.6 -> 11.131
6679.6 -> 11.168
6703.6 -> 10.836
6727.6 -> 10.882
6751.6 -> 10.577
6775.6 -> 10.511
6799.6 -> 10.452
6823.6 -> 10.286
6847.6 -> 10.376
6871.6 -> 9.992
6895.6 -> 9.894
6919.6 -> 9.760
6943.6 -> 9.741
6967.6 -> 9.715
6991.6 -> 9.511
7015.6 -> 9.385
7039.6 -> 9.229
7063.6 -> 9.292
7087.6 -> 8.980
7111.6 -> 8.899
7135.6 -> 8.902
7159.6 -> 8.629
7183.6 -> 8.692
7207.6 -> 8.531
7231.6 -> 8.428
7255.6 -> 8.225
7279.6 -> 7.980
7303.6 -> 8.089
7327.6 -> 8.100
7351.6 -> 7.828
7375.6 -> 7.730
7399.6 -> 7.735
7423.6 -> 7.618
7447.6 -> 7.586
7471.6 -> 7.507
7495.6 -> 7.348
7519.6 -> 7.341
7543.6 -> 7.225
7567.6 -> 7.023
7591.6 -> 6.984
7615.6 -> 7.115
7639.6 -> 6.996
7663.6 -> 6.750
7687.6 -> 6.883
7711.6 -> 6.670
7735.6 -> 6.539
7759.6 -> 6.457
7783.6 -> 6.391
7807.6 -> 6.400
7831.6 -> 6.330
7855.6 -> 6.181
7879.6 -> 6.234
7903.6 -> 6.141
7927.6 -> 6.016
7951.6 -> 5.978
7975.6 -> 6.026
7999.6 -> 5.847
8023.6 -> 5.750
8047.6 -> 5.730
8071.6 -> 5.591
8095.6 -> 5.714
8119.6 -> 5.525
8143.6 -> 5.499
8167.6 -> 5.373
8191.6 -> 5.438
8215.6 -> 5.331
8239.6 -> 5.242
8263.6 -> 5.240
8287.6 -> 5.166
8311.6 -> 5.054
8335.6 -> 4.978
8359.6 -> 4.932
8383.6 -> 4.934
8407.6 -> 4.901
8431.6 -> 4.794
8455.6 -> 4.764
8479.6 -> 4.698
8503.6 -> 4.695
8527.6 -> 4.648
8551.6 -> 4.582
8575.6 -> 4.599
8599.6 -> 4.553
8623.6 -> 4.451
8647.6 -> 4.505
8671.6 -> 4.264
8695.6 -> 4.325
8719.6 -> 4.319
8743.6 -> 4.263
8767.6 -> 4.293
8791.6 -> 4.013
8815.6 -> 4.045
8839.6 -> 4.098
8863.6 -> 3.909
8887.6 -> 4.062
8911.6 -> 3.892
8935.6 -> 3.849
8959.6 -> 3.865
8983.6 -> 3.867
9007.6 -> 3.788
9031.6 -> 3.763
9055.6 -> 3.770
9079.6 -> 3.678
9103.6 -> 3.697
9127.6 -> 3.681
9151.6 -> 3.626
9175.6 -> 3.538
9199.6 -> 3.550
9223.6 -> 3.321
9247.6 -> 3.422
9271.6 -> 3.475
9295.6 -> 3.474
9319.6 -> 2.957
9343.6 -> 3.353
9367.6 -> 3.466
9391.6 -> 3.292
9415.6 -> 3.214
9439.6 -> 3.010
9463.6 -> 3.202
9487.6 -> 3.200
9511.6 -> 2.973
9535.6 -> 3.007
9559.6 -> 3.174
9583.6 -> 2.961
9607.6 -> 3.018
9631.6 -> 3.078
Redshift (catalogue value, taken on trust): 0.000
